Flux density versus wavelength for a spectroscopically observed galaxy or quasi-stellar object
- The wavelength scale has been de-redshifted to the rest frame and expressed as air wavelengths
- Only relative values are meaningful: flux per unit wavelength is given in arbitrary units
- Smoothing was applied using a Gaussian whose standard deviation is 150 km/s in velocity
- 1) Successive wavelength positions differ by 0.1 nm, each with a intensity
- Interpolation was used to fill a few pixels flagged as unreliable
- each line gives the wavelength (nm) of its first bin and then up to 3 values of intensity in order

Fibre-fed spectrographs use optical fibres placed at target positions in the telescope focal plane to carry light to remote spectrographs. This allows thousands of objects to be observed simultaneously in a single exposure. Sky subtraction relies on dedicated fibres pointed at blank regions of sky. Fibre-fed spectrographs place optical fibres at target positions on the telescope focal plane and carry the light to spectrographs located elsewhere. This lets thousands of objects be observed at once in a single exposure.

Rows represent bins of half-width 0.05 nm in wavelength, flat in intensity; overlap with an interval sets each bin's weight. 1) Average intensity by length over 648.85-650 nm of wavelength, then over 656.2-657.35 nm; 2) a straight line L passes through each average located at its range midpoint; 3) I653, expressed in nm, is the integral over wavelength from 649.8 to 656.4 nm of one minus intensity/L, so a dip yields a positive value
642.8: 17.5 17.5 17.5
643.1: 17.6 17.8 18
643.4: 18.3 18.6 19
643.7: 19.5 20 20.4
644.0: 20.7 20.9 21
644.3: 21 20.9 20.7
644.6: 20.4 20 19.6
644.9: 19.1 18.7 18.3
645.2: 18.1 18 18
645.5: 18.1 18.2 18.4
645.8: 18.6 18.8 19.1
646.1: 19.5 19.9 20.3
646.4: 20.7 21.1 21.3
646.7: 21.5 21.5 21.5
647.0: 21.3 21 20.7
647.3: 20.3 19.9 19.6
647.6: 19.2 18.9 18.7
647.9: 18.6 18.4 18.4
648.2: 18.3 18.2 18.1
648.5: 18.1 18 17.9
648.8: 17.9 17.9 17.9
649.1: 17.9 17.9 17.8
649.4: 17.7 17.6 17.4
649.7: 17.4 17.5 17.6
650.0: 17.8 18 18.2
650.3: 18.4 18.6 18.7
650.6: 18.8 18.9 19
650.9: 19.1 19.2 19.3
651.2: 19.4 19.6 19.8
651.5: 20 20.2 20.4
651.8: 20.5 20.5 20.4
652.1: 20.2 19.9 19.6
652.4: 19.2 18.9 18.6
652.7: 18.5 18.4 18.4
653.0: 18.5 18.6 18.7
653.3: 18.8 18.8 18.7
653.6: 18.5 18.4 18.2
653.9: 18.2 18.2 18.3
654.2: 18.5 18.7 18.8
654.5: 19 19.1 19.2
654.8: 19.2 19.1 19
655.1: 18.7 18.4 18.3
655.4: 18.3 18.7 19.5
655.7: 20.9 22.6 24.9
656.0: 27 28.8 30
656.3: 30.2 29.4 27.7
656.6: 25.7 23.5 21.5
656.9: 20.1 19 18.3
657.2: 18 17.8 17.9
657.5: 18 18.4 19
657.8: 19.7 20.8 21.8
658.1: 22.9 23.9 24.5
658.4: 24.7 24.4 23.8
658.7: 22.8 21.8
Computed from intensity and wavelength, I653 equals 0.200 nm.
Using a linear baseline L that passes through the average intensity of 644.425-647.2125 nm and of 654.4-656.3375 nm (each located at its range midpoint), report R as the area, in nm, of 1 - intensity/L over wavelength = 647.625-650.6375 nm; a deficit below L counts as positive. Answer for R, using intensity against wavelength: 0.33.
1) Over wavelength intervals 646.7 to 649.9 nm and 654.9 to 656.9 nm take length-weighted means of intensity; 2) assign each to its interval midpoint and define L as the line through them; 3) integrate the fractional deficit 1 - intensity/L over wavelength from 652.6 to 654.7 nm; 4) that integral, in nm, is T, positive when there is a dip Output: 0.31 nm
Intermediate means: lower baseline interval 18.8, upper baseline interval 23.1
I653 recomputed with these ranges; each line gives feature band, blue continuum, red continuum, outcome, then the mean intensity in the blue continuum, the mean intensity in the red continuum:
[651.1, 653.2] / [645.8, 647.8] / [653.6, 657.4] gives 0.13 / 20.2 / 21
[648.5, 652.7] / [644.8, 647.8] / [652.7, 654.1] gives 0.04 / 19.6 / 18.5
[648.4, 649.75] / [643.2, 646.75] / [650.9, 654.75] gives 0.11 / 19.5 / 19.1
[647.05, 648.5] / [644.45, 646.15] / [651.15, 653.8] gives -0.01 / 18.9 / 19.3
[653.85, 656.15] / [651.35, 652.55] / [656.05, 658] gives 0.14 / 20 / 22.3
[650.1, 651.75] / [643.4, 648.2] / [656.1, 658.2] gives 0.13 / 19.7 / 22.2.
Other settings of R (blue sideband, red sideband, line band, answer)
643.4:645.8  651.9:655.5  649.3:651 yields 0.08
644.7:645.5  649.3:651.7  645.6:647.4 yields -0.16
